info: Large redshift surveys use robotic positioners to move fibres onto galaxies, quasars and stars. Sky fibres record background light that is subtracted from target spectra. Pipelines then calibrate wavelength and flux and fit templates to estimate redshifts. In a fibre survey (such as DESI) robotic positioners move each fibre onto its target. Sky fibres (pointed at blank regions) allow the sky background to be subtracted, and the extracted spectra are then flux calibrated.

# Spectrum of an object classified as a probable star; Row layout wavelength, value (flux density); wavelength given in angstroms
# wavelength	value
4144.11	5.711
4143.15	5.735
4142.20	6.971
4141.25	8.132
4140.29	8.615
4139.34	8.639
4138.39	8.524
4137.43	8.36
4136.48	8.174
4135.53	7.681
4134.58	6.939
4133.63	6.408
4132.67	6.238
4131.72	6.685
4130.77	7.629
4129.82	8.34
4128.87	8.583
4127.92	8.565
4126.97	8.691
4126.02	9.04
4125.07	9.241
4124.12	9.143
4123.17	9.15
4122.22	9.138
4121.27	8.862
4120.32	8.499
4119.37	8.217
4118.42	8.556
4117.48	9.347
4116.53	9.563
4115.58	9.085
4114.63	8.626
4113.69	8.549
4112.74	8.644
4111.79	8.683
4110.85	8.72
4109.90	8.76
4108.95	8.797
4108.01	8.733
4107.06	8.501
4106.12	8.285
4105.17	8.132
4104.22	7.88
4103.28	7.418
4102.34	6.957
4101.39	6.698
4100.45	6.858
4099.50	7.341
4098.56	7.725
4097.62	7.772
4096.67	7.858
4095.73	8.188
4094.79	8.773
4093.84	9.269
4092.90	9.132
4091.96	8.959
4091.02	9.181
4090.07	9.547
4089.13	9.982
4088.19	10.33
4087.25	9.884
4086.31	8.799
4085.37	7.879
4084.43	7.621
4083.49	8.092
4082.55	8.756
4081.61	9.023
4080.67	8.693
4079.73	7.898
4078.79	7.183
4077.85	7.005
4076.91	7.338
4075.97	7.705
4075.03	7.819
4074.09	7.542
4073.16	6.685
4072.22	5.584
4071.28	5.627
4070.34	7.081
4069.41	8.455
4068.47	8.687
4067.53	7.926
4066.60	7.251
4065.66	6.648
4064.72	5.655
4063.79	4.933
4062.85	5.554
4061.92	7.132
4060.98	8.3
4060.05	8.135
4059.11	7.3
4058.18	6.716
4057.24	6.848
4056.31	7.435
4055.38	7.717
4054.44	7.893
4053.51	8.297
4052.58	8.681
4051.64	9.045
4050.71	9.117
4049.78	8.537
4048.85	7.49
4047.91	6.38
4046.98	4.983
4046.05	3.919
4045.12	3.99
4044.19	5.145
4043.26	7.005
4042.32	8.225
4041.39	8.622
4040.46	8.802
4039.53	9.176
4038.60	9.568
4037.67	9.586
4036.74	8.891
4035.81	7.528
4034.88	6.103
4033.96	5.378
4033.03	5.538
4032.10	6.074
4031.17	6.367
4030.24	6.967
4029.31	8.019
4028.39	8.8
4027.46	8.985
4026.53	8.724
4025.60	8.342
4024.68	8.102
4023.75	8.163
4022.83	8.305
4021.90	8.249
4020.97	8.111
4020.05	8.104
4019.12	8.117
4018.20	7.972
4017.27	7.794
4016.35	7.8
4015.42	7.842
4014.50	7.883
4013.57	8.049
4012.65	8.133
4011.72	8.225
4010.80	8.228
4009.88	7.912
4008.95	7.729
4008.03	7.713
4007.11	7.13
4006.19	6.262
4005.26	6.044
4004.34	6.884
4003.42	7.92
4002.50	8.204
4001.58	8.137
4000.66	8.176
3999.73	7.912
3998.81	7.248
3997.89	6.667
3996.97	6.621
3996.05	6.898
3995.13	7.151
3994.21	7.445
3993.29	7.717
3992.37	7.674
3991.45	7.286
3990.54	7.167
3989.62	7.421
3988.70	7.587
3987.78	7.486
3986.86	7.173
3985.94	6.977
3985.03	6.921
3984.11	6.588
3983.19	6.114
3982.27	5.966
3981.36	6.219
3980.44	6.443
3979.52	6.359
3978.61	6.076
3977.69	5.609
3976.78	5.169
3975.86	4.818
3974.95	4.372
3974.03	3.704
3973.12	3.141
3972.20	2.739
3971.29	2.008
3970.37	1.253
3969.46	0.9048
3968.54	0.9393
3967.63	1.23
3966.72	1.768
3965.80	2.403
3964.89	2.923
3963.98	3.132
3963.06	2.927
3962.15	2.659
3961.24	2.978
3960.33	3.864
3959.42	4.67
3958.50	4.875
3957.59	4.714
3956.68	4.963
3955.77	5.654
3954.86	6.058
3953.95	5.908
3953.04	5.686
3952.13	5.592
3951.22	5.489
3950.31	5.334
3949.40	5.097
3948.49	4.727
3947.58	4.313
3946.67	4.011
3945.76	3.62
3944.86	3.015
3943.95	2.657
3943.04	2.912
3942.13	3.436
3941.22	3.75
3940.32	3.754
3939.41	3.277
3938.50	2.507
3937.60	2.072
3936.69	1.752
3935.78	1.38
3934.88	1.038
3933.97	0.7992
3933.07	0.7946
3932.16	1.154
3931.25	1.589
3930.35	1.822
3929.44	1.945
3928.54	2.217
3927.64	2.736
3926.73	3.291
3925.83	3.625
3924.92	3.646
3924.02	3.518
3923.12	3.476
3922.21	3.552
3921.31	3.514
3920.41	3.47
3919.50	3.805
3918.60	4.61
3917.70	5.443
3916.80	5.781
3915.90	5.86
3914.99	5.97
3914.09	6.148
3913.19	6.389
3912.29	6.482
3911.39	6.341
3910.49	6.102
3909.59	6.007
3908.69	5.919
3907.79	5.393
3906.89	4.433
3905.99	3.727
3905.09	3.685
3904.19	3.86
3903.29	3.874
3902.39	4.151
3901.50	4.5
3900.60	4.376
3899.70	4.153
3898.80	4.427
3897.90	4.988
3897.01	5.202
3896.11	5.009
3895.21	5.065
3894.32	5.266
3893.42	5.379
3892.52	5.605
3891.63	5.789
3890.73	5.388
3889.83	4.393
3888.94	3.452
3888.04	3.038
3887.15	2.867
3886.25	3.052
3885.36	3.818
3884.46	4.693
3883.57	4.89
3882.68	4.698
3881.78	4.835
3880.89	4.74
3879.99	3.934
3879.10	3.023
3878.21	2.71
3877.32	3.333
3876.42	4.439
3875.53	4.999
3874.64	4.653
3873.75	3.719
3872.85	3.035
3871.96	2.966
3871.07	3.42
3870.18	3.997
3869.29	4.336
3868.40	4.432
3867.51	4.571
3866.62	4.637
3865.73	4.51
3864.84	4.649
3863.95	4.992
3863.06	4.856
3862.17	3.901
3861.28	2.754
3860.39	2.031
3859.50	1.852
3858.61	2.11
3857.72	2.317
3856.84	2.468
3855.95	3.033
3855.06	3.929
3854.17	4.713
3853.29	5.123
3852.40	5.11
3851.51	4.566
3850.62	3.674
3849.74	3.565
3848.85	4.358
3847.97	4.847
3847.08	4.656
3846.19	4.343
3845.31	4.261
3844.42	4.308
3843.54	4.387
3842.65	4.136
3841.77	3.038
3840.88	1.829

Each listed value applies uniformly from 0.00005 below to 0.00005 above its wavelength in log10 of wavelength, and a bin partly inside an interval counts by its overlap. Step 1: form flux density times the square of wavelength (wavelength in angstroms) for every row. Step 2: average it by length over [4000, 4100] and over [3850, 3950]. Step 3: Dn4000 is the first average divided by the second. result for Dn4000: 2.12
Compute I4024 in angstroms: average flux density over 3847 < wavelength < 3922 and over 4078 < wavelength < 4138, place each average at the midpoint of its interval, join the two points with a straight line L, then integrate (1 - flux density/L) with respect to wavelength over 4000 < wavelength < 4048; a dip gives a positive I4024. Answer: -4.9 angstroms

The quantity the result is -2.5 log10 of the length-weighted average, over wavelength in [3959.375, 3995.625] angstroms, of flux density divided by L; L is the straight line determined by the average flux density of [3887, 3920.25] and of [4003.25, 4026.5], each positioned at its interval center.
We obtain 0.38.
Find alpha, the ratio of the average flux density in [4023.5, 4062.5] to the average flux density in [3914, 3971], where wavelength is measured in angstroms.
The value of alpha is 2.2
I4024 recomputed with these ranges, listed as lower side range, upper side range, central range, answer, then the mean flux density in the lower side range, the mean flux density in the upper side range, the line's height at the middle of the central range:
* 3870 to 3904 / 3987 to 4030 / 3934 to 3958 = 8.5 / 4.26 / 7.74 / 5.95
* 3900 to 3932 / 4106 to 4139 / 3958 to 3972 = 7.1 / 4.29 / 8.43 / 5.27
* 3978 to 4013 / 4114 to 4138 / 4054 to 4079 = 2.3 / 7.2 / 8.35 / 7.82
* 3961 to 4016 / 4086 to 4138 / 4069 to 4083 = 0.4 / 5.89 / 8.42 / 7.68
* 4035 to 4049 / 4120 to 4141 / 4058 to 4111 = -1.0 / 7.25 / 8.23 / 7.72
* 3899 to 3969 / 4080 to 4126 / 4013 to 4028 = -4.5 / 3.83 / 8.58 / 6.26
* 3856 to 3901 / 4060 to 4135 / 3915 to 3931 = 3.8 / 4.07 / 8.07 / 4.88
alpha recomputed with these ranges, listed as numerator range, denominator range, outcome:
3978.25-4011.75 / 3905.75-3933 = 1.70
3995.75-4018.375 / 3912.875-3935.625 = 2.23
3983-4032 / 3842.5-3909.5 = 1.82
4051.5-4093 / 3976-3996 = 1.15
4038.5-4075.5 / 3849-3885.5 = 1.85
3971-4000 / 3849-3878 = 1.63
